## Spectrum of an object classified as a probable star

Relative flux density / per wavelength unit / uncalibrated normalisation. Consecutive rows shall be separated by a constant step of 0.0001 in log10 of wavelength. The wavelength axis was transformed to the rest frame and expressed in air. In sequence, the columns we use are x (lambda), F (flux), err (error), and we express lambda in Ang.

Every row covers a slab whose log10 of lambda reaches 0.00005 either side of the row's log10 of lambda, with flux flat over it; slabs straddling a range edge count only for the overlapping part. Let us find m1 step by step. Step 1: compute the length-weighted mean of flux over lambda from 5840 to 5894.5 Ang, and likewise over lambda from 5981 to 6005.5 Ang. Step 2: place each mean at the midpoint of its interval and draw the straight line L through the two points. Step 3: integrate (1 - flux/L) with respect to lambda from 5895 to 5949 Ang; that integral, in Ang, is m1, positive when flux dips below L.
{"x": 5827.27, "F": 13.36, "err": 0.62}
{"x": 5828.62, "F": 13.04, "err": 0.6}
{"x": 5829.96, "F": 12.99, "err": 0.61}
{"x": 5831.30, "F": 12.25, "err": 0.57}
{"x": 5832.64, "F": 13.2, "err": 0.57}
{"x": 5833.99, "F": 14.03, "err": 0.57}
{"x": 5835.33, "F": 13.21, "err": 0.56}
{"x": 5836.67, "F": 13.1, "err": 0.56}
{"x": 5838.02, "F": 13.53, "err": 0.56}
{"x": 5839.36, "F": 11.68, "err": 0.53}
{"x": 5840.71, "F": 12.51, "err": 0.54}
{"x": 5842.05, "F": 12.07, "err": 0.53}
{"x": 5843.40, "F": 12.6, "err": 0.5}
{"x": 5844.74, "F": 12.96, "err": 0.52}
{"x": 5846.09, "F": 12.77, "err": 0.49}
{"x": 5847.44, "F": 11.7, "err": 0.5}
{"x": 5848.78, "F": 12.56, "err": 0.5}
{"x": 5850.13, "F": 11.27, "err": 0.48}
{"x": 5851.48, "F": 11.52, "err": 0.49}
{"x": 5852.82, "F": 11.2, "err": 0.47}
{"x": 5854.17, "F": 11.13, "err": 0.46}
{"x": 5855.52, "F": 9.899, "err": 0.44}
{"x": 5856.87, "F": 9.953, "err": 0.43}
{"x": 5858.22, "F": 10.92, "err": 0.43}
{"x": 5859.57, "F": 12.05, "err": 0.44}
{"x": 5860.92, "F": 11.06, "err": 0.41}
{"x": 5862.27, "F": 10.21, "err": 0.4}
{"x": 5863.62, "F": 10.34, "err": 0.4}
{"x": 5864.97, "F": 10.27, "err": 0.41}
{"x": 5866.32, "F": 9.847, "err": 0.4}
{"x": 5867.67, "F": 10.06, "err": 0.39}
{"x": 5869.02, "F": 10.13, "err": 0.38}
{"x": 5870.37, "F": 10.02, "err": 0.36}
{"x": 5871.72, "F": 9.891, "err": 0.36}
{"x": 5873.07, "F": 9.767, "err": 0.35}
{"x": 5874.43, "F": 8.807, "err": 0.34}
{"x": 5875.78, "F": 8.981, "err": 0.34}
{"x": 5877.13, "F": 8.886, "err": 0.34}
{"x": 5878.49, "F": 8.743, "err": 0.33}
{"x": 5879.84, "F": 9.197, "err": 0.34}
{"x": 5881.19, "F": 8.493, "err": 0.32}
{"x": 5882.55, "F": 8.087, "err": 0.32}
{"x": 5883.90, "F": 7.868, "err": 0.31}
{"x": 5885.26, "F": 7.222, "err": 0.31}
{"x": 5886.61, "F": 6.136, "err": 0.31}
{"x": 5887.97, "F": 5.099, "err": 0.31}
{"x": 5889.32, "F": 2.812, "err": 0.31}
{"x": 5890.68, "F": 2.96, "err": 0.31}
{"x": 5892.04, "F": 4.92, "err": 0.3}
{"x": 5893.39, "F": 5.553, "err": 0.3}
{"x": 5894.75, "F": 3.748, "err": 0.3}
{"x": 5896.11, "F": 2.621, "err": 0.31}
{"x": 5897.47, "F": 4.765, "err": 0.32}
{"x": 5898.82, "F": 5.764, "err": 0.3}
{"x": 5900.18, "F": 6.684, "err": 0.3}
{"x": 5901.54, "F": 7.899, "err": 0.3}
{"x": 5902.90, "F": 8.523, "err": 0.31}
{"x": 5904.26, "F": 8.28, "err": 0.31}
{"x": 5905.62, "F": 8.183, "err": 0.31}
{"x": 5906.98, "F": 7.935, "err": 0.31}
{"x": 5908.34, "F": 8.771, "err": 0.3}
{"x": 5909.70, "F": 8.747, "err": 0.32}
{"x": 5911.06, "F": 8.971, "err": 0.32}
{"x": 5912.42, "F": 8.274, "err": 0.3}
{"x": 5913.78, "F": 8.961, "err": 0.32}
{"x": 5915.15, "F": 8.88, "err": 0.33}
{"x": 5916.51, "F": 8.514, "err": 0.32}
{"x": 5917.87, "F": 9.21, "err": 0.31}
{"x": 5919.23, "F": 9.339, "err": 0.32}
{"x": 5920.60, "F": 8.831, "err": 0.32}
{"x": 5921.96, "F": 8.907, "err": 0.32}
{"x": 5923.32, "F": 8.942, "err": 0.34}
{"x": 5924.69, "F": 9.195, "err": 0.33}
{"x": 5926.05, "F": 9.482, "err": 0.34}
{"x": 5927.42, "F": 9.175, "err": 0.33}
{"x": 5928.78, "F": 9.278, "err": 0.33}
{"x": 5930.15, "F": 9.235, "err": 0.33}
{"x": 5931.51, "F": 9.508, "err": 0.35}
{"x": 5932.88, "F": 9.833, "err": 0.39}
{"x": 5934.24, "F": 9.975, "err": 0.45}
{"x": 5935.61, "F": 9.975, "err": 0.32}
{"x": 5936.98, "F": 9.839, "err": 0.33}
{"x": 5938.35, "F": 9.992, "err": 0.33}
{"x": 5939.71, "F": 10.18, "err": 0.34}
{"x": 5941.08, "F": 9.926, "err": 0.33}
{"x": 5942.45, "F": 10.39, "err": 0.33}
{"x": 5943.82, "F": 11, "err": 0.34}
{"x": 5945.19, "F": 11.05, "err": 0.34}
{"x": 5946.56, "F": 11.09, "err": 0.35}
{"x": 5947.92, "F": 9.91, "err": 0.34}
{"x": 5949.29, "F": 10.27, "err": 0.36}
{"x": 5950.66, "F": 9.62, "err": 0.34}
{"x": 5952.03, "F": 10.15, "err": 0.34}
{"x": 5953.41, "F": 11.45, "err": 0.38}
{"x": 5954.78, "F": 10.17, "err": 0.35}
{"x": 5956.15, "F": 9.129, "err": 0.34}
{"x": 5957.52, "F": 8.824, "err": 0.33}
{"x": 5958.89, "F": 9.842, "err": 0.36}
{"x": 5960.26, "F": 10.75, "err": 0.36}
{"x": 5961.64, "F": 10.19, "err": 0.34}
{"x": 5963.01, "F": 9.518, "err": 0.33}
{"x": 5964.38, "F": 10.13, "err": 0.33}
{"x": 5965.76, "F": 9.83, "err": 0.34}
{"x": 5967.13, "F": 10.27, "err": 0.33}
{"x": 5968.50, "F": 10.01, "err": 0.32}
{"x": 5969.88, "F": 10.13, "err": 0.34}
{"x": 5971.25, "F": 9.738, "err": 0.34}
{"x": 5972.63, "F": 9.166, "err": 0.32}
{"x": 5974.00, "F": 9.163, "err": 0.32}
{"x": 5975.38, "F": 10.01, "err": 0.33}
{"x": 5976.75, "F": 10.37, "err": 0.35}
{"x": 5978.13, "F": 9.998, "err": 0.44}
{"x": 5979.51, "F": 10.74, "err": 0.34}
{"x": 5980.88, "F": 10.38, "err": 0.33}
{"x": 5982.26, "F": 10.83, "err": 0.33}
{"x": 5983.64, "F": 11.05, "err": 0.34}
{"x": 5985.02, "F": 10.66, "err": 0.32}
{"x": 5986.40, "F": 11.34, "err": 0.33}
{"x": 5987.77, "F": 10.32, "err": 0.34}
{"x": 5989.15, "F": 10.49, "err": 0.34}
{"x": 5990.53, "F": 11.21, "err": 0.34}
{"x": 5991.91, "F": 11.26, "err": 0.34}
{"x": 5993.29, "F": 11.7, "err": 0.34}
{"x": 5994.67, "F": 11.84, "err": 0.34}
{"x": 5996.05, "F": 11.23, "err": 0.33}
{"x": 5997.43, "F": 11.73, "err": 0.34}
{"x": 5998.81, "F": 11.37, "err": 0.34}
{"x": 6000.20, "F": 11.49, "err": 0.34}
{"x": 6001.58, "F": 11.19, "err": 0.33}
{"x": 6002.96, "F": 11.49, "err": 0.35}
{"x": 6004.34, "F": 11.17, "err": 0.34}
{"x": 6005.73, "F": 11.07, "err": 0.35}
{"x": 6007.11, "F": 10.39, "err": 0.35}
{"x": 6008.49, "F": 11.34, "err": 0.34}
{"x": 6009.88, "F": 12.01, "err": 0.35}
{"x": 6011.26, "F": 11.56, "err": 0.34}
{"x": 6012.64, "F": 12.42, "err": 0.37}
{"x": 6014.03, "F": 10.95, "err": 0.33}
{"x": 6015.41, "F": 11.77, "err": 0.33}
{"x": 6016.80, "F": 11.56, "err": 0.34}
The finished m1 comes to 7.3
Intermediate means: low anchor 9.46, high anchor 11.2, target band 8.85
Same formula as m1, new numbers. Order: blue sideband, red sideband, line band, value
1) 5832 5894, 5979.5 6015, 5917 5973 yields 4.68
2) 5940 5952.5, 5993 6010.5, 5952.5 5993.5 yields 2.22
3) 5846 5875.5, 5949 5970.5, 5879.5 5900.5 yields 9.61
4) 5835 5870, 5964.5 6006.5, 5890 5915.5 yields 9.86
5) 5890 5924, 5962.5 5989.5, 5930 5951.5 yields -3.38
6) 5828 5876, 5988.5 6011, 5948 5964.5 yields 1.97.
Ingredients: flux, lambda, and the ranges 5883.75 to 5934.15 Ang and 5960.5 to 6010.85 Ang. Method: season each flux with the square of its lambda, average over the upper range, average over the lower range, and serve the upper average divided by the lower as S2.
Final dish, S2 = 1.45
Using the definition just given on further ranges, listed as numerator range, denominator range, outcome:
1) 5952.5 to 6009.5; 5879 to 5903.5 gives 1.81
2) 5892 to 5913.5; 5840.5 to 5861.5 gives 0.61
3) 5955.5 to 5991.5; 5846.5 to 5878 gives 1.01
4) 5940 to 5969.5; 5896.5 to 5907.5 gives 1.45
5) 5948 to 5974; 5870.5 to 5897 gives 1.48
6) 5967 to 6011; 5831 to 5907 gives 1.20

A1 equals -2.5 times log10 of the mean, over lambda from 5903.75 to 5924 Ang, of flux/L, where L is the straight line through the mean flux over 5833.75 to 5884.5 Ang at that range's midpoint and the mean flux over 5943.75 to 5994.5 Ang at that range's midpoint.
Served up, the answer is 0.21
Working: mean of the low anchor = 10.8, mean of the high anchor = 10.3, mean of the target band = 8.72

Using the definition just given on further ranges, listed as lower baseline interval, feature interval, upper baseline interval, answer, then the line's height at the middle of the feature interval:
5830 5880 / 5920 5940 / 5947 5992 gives 0.11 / 10.5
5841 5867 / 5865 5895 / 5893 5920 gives 0.23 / 9.42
